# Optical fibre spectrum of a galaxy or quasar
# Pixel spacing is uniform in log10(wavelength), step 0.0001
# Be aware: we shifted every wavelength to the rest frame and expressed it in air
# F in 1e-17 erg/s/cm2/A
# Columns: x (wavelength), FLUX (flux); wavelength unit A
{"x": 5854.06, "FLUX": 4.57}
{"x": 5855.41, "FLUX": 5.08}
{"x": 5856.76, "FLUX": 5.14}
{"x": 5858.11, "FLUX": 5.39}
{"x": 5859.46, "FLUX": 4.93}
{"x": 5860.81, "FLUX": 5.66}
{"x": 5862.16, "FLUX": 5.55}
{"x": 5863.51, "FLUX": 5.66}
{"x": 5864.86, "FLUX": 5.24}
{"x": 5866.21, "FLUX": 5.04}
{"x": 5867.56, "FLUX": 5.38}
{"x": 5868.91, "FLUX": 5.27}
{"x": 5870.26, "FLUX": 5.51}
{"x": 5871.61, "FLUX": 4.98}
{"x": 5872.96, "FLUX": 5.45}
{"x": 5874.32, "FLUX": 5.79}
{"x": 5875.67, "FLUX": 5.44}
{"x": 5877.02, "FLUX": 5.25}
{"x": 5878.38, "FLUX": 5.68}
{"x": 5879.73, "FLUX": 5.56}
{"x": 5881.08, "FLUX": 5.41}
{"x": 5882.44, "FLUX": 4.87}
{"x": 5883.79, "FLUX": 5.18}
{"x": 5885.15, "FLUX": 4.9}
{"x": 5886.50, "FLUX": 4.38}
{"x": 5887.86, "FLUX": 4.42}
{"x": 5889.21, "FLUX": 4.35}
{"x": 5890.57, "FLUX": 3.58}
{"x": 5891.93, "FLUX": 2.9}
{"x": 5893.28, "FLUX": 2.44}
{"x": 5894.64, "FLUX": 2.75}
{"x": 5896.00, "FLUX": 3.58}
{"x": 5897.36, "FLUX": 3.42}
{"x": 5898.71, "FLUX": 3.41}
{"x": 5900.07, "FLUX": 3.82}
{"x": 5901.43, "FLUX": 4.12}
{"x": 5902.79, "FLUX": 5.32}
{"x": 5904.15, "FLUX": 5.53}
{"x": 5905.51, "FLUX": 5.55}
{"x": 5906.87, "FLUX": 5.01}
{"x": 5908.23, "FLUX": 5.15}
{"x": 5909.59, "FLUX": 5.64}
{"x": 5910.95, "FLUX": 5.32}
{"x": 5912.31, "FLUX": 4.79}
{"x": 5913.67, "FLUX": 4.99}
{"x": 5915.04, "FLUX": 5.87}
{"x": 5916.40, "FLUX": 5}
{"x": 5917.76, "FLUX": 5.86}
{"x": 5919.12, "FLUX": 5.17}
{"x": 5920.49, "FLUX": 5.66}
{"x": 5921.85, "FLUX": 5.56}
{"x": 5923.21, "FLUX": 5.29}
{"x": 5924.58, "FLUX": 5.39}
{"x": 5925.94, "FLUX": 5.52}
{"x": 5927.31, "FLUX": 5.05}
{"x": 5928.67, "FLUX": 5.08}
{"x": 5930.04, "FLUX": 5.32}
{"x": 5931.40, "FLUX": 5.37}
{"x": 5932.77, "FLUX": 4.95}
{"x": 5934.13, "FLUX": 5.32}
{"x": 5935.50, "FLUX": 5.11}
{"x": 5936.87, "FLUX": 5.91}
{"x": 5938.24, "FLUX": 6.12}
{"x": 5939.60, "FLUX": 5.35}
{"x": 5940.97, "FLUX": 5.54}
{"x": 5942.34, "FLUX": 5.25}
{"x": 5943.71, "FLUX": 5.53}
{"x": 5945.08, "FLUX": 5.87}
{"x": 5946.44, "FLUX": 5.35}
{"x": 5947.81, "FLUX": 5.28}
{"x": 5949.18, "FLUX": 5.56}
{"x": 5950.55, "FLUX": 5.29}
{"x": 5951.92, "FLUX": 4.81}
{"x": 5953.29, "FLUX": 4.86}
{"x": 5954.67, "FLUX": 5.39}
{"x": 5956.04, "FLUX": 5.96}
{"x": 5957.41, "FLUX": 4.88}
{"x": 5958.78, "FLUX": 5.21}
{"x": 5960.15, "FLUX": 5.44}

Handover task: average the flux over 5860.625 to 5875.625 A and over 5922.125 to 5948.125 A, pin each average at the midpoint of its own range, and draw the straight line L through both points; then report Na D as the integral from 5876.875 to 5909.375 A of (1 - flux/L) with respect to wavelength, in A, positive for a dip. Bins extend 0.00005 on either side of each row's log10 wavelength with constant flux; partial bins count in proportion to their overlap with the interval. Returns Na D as 5.8 A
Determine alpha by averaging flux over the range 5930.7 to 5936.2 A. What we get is 5.19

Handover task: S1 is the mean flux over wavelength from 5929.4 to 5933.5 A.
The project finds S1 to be 5.22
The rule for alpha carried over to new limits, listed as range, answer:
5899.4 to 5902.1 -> 3.97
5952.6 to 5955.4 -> 5.12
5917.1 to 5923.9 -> 5.5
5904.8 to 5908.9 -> 5.24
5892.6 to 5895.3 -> 2.6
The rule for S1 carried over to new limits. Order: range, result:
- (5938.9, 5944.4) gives 5.42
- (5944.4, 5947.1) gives 5.63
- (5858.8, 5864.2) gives 5.45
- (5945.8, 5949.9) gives 5.4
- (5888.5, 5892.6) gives 3.62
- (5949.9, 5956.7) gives 5.25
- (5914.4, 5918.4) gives 5.58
